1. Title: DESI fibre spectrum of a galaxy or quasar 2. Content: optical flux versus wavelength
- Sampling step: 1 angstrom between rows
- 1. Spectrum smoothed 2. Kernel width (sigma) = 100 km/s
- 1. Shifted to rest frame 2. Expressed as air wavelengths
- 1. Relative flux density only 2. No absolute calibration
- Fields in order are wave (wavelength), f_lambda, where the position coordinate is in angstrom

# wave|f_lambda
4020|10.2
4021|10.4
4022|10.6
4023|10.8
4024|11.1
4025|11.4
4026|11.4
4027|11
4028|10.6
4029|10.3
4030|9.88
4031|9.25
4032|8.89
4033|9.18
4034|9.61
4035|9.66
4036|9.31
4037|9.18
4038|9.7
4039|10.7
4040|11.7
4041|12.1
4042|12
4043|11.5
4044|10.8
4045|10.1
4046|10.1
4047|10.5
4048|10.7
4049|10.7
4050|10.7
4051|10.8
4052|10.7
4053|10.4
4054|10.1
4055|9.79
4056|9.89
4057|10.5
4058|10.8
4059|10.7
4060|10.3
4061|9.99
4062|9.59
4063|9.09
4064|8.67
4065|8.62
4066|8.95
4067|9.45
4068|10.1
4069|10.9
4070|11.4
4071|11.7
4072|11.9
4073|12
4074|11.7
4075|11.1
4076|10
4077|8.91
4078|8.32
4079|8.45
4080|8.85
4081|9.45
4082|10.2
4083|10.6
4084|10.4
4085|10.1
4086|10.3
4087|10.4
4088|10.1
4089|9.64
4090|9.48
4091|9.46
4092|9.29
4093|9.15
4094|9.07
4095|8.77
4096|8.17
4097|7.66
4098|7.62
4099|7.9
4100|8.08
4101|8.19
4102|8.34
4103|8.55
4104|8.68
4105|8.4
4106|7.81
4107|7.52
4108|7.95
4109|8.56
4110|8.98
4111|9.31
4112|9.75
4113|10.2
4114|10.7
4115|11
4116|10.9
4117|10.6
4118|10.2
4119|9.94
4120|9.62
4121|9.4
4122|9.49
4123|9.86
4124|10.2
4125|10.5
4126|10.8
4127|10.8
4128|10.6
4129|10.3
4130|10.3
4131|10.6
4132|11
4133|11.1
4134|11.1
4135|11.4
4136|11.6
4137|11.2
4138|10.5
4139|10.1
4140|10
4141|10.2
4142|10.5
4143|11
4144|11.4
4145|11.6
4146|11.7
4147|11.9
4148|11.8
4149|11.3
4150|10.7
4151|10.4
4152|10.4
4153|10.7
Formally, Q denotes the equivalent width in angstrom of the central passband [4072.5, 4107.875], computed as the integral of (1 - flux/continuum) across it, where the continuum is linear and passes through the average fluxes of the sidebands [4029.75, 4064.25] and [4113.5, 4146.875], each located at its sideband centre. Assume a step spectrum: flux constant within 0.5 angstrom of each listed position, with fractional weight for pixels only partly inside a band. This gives 4.2 angstrom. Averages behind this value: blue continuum 10.2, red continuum 10.6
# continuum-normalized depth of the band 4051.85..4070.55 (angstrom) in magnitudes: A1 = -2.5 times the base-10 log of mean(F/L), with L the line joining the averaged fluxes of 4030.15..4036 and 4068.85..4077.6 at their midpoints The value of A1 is 0.06 mag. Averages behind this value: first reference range 9.35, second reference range 11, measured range 9.99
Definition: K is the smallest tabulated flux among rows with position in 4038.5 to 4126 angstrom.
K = 7.52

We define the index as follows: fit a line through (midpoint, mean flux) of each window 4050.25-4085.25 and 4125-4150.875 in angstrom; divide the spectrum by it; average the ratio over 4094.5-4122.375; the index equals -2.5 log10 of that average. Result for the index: 0.18 mag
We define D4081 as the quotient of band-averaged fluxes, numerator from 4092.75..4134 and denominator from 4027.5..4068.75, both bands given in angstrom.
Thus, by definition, 0.9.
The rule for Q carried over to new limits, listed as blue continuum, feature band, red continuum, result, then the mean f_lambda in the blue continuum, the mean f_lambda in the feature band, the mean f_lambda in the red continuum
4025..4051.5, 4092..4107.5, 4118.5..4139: 3.2 angstrom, 10.4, 8.29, 10.5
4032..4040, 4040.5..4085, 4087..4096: -3.6 angstrom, 9.7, 10.3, 9.36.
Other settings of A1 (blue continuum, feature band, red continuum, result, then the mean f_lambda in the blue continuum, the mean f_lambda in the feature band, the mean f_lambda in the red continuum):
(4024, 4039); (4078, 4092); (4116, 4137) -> 0.060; 10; 9.73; 10.5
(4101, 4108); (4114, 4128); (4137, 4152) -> -0.108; 8.2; 10.3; 10.9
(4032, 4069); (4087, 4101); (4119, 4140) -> 0.172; 10.2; 8.83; 10.5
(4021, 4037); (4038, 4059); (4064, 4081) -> -0.059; 10.2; 10.7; 10.1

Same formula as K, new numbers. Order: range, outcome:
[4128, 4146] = 10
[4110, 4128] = 8.98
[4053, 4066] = 8.62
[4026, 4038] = 8.89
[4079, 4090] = 8.45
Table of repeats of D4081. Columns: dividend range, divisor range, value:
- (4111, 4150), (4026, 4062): 1.03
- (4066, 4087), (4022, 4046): 0.98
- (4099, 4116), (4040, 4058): 0.83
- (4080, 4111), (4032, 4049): 0.86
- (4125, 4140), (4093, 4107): 1.31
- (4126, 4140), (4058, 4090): 1.07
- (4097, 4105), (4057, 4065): 0.83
